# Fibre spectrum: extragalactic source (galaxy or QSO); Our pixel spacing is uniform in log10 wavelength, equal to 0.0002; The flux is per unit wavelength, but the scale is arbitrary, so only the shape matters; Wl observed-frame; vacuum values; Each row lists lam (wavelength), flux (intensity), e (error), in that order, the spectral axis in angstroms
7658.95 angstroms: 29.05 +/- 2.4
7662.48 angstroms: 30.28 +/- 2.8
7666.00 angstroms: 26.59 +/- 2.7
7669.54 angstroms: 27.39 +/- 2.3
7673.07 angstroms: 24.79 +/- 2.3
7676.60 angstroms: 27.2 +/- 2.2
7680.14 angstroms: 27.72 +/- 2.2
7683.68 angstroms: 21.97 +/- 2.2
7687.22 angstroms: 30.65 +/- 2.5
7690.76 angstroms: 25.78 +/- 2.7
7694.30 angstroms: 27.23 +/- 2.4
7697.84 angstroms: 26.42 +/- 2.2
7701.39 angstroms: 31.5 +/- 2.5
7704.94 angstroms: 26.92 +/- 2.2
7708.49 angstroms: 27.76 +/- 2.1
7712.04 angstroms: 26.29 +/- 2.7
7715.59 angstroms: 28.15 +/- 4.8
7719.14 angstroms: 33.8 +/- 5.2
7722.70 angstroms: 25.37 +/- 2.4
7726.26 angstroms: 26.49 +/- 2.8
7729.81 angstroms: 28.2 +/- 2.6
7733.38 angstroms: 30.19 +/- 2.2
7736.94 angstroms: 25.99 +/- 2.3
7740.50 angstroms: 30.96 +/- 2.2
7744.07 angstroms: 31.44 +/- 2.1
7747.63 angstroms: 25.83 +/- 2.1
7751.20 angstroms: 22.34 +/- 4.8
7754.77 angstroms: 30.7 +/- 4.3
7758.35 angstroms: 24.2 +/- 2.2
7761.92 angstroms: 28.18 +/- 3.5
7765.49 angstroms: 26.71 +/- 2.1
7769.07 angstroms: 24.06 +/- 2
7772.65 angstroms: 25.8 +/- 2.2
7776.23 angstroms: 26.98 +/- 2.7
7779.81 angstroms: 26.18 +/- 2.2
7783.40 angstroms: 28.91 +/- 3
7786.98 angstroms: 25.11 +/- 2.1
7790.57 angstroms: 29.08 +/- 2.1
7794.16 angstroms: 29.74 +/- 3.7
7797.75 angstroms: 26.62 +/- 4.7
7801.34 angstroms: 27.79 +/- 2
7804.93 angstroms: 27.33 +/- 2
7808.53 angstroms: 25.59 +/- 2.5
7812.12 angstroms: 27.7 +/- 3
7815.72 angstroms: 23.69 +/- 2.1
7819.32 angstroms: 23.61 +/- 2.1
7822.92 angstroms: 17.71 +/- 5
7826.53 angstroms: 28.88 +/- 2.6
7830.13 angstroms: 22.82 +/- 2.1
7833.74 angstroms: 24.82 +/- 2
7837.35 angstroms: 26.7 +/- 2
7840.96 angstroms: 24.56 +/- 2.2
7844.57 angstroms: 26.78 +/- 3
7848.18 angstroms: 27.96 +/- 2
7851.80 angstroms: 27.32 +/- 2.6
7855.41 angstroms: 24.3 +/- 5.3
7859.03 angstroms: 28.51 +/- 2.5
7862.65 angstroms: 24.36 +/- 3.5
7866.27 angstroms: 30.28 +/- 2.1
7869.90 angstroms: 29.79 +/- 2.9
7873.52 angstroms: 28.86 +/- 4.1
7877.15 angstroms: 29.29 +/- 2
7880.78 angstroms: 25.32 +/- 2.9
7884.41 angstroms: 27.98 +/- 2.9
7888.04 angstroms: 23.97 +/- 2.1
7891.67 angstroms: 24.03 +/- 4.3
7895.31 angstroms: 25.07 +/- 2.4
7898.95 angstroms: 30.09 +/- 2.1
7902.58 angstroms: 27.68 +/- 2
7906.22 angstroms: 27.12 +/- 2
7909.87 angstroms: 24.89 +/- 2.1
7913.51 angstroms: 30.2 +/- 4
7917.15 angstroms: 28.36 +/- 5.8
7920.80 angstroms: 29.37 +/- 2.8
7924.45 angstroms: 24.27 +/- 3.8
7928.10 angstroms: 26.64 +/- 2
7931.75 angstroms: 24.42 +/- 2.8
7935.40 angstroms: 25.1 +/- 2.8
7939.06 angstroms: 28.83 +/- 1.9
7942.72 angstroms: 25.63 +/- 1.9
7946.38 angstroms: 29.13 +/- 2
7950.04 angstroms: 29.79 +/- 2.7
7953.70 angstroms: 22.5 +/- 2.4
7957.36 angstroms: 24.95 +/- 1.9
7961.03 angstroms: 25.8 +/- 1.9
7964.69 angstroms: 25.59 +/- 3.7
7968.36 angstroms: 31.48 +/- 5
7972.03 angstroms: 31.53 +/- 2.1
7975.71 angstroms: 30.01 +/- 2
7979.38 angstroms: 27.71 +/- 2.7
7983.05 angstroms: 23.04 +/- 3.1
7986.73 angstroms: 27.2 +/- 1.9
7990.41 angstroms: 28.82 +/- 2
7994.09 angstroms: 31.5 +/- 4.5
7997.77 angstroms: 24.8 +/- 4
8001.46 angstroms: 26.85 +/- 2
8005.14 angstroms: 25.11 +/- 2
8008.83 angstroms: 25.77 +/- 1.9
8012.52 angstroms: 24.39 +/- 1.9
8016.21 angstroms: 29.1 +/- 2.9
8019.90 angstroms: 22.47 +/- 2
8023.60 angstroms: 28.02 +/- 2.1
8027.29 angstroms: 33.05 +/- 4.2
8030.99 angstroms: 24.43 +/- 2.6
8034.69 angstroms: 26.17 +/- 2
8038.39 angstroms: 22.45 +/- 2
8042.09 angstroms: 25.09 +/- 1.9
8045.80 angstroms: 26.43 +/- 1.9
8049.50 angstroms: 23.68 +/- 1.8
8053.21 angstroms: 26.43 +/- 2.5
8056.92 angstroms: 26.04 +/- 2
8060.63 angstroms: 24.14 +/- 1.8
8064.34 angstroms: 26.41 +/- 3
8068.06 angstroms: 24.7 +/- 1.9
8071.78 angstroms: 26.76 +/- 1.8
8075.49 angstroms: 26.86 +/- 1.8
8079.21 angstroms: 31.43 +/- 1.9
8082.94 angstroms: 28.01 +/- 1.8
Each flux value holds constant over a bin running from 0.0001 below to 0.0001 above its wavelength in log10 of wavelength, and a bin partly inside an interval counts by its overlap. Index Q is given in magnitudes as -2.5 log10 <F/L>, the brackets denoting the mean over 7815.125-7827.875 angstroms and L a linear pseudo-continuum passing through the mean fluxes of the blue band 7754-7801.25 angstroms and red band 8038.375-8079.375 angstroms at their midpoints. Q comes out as 0.156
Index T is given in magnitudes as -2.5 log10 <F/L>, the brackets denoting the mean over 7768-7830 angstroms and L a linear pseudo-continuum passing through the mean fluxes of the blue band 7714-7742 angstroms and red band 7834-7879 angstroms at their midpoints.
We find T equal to 0.07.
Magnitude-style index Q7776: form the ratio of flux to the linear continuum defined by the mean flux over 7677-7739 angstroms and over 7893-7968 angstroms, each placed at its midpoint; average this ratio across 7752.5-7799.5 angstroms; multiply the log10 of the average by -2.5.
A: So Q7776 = 0.015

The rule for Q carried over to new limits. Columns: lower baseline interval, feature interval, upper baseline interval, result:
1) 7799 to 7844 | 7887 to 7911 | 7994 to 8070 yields -0.033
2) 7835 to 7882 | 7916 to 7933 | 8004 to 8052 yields 0.004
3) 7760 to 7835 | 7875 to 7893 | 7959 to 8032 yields 0.017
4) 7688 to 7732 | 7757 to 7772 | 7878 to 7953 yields 0.073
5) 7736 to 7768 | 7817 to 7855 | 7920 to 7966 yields 0.075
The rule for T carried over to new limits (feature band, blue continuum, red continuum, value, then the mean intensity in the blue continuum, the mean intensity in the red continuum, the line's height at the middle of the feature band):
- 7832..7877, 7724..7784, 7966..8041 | 0.00 mag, 27.2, 27.2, 27.2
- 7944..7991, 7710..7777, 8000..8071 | -0.05 mag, 27.5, 25.8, 26.2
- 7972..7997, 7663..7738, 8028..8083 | -0.07 mag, 27.5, 26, 26.3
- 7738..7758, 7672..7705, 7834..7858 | -0.04 mag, 27.1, 26.3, 26.8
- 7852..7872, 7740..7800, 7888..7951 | -0.02 mag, 27.1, 27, 27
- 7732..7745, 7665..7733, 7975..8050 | -0.08 mag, 27.4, 26.5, 27.3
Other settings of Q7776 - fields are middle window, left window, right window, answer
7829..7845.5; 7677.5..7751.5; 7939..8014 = 0.10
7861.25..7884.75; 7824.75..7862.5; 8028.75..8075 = -0.08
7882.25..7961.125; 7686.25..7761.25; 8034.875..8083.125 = 0.00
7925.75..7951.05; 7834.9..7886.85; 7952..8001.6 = 0.01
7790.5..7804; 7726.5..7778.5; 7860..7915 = -0.04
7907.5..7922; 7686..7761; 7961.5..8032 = -0.02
